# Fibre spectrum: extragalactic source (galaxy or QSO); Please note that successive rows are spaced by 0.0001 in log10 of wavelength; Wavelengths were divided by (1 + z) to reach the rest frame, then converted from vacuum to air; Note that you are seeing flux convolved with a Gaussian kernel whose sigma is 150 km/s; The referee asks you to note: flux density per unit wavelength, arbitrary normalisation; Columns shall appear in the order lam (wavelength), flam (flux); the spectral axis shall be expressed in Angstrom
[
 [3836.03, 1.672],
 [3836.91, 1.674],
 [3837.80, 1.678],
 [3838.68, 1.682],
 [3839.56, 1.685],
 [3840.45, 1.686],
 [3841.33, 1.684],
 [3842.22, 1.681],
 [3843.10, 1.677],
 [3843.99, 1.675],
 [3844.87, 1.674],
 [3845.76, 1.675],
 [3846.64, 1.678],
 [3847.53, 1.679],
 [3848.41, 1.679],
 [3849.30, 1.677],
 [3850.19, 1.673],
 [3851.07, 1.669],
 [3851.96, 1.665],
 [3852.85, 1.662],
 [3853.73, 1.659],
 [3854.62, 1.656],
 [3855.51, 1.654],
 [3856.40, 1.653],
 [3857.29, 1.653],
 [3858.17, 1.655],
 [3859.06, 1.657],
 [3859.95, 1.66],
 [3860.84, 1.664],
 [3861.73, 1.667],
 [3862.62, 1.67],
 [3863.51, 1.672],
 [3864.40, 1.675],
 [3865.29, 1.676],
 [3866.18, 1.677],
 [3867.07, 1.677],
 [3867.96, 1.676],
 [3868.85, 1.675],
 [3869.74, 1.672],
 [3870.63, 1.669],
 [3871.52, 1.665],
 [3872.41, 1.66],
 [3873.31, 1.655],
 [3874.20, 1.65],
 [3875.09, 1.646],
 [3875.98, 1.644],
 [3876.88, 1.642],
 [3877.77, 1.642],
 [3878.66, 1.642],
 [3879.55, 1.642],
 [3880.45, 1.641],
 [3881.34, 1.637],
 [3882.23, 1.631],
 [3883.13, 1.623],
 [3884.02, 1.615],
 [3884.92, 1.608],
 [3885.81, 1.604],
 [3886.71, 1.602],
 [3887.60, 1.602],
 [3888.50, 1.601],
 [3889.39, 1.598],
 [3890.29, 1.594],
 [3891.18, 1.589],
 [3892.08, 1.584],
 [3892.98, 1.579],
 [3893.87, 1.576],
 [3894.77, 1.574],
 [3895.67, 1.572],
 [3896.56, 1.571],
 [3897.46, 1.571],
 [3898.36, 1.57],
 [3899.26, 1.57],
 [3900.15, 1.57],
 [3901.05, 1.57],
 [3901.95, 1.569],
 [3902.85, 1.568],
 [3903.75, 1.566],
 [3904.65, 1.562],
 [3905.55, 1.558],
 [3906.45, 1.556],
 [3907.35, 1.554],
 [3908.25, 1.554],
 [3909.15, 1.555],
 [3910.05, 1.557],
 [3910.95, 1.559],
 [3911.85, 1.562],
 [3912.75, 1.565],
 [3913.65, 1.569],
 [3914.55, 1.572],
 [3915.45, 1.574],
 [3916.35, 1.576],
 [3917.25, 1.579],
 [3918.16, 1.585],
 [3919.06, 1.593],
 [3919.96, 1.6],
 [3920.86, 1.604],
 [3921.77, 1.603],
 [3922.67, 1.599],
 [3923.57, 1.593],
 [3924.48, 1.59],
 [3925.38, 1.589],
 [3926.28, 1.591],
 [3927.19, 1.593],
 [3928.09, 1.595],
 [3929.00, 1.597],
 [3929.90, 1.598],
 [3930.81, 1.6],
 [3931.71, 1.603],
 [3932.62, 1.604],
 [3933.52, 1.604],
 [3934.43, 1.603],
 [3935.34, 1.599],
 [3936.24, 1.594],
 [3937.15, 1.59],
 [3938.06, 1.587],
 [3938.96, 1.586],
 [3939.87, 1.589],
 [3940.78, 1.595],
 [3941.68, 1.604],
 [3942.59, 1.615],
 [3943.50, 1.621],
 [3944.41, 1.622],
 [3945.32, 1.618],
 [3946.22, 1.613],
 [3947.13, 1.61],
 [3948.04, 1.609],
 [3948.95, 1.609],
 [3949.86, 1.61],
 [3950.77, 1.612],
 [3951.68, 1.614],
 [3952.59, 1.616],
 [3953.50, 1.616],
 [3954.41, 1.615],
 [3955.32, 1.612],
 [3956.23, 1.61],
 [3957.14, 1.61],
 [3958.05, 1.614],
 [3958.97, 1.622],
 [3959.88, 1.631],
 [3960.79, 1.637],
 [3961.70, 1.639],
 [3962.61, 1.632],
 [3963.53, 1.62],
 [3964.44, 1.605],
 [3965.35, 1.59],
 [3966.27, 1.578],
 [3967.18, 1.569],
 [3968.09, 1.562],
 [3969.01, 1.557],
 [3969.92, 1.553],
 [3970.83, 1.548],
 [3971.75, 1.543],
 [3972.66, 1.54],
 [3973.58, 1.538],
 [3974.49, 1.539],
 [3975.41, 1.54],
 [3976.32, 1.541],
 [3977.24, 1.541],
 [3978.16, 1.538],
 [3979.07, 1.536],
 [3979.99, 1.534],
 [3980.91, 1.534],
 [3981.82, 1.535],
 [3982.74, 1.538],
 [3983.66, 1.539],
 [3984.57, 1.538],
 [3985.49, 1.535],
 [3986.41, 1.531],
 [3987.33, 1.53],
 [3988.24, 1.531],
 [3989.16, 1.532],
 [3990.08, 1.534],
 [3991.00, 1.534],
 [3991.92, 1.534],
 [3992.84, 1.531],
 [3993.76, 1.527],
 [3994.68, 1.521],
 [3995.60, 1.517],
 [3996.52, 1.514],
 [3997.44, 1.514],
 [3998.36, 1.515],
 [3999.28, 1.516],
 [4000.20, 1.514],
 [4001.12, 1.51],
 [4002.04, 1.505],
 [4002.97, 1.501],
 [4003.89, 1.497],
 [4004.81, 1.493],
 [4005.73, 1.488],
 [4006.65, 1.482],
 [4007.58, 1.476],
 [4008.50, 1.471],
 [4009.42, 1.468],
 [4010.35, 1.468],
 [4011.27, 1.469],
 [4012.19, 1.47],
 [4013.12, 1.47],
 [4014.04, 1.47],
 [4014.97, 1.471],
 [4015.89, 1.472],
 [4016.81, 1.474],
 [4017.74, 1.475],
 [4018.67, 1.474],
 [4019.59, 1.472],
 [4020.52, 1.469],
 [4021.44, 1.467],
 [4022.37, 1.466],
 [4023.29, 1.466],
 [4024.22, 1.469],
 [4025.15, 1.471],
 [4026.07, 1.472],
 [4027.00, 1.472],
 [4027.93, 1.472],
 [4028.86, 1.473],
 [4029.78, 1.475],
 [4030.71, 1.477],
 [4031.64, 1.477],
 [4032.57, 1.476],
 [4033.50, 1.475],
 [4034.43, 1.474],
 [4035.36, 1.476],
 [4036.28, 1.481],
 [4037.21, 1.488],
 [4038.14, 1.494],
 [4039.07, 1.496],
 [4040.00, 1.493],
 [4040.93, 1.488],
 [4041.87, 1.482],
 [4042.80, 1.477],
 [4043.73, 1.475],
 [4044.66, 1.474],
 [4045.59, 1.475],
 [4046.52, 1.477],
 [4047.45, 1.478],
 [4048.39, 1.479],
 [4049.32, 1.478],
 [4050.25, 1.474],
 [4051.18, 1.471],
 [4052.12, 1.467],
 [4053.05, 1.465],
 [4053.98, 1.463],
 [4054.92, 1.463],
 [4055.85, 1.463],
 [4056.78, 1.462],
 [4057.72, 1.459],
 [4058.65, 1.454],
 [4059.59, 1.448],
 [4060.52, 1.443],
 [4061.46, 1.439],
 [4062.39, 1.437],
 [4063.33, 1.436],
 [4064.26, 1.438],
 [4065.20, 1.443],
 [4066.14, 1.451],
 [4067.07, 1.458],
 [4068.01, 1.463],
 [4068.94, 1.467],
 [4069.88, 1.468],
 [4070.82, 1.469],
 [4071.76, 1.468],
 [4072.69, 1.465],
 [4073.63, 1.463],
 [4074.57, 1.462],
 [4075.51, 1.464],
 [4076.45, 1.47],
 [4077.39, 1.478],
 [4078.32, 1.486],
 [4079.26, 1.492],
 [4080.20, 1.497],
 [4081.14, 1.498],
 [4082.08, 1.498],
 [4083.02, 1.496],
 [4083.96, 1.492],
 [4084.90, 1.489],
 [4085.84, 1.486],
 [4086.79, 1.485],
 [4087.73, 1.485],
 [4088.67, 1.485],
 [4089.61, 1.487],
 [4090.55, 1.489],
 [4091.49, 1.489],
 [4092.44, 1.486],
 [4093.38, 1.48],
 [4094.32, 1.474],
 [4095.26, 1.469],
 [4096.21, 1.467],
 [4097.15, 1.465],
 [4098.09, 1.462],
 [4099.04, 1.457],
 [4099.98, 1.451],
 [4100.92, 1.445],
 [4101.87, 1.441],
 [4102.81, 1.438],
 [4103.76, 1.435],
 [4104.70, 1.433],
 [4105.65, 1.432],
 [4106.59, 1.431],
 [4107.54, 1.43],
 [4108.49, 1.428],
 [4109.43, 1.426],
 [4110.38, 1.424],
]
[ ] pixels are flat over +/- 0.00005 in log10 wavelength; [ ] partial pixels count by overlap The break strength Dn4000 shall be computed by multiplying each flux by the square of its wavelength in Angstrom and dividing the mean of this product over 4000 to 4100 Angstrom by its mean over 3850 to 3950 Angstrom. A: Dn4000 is 0.99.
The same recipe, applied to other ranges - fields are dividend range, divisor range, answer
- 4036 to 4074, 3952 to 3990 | 0.97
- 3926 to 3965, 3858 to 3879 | 1.01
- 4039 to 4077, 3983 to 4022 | 1.00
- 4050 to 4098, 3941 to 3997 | 0.98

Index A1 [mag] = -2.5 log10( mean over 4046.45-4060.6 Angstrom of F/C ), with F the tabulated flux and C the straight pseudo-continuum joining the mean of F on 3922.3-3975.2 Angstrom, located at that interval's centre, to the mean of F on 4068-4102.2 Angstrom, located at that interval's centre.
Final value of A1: 0.03 mag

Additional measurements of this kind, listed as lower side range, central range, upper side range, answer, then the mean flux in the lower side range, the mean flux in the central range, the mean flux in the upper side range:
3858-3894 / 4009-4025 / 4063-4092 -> 0.04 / 1.64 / 1.47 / 1.47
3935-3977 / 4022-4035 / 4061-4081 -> 0.03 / 1.59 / 1.47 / 1.46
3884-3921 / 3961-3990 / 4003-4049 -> -0.03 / 1.58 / 1.55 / 1.48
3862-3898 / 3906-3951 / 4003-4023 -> -0.01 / 1.63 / 1.59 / 1.48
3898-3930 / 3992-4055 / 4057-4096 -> 0.02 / 1.58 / 1.48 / 1.47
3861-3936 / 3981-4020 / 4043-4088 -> 0.01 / 1.61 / 1.5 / 1.47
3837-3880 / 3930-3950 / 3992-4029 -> -0.02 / 1.67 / 1.6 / 1.49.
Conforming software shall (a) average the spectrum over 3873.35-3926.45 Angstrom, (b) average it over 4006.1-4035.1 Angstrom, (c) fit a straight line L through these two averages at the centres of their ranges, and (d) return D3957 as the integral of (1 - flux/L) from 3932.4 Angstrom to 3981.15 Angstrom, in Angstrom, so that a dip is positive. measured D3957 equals -1.75 Angstrom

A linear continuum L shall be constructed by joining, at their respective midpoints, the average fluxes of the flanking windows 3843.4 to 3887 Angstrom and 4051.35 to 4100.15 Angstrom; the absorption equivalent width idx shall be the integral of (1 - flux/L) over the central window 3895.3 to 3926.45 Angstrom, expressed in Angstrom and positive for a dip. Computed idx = 0.8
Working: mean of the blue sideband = 1.66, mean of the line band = 1.57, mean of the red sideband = 1.47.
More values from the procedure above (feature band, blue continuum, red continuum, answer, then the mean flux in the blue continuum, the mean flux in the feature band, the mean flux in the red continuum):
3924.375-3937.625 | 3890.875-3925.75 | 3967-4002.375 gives -0.3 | 1.57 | 1.6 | 1.53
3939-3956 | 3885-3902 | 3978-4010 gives -0.7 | 1.58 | 1.61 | 1.52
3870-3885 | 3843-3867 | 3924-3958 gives 0.1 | 1.67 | 1.64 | 1.6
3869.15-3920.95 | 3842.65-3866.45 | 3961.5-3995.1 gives 1.0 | 1.67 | 1.6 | 1.55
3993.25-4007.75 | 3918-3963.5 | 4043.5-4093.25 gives 0.3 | 1.61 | 1.51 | 1.47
